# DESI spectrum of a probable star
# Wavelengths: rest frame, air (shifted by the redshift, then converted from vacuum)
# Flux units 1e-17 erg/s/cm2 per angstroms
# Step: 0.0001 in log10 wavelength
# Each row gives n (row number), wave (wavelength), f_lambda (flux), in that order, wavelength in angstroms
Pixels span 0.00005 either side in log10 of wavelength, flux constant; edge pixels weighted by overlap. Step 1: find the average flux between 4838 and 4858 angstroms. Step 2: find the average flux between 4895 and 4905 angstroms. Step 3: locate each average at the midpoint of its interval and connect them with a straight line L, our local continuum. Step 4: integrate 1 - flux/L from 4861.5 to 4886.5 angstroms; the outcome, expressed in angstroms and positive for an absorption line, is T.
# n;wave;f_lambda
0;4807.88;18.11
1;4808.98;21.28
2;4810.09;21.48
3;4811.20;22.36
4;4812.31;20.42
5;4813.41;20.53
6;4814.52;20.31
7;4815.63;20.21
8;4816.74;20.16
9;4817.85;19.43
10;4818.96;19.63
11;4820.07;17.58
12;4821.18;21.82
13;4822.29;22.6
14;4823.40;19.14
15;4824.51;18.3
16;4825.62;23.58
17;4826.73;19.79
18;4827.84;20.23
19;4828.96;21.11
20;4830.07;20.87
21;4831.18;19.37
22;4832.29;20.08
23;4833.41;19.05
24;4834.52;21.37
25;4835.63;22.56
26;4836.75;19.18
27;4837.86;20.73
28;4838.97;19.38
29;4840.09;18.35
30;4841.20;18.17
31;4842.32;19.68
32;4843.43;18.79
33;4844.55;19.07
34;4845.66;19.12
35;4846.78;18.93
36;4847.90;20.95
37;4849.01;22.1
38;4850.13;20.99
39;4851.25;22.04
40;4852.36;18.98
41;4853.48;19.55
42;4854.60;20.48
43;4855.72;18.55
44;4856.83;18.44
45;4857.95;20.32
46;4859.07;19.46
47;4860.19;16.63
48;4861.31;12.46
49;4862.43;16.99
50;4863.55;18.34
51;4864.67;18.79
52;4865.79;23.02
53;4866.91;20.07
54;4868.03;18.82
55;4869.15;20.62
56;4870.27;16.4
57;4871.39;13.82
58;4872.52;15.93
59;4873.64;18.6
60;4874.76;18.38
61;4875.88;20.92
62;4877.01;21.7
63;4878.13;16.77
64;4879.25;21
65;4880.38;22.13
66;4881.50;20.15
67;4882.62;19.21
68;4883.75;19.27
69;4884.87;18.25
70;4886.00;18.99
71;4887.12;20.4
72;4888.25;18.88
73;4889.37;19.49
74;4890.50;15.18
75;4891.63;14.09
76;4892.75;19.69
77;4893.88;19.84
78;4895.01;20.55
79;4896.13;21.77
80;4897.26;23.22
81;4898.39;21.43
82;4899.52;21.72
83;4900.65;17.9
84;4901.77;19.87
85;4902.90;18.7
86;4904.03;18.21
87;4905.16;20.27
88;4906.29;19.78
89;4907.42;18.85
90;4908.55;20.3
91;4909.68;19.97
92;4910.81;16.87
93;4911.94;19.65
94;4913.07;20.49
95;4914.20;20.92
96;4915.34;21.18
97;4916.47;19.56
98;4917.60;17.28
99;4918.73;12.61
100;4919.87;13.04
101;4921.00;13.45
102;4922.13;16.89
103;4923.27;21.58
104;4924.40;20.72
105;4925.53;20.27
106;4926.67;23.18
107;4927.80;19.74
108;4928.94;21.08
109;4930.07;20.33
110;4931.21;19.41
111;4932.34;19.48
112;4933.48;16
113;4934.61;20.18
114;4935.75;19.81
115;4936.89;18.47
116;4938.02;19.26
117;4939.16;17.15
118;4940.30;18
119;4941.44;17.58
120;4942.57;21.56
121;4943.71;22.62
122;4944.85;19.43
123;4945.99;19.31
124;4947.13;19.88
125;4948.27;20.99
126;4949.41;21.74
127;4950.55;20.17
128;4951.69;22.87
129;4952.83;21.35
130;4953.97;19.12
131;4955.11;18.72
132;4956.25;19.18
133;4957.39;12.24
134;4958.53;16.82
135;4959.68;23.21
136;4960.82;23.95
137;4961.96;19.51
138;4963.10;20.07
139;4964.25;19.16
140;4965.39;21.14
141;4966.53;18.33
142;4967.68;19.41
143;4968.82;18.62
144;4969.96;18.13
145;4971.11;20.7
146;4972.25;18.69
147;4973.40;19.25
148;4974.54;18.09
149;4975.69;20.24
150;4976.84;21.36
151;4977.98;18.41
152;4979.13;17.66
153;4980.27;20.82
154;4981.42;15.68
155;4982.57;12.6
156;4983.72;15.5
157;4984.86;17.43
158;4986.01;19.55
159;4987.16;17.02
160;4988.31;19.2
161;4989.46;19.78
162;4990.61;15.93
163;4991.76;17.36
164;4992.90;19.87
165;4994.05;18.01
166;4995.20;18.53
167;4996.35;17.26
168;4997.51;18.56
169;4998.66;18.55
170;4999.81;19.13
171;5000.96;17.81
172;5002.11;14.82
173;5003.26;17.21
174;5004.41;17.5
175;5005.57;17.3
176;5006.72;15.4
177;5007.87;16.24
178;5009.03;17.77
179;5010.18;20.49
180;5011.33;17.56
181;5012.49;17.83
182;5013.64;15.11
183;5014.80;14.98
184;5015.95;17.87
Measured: 1.4 angstroms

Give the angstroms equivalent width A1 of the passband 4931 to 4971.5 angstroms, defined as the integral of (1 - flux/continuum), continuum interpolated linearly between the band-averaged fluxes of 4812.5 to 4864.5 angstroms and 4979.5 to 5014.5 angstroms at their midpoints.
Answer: -3.1 angstroms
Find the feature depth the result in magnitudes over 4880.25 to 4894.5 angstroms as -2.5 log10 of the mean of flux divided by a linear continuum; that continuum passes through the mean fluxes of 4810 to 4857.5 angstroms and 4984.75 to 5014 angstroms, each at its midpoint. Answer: 0.03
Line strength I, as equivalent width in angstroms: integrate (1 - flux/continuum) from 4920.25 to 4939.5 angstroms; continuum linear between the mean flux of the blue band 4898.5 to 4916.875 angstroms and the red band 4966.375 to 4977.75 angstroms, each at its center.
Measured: 0.3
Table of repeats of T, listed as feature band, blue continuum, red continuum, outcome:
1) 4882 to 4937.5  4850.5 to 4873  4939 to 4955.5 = 0.75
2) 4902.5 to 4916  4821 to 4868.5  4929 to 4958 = -0.06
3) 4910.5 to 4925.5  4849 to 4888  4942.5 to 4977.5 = 1.05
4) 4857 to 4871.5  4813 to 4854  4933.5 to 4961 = 1.23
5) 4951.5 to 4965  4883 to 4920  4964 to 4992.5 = -0.74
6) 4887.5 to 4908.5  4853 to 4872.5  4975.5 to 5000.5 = -1.37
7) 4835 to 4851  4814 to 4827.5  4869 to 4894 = -0.22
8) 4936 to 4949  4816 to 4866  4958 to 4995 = -0.34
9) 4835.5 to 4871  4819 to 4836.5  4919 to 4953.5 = 1.70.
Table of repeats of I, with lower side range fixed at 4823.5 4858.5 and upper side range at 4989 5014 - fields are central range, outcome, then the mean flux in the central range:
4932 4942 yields 0.1 angstroms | 18.4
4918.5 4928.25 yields 0.4 angstroms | 18.1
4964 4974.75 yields -0.6 angstroms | 19.2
